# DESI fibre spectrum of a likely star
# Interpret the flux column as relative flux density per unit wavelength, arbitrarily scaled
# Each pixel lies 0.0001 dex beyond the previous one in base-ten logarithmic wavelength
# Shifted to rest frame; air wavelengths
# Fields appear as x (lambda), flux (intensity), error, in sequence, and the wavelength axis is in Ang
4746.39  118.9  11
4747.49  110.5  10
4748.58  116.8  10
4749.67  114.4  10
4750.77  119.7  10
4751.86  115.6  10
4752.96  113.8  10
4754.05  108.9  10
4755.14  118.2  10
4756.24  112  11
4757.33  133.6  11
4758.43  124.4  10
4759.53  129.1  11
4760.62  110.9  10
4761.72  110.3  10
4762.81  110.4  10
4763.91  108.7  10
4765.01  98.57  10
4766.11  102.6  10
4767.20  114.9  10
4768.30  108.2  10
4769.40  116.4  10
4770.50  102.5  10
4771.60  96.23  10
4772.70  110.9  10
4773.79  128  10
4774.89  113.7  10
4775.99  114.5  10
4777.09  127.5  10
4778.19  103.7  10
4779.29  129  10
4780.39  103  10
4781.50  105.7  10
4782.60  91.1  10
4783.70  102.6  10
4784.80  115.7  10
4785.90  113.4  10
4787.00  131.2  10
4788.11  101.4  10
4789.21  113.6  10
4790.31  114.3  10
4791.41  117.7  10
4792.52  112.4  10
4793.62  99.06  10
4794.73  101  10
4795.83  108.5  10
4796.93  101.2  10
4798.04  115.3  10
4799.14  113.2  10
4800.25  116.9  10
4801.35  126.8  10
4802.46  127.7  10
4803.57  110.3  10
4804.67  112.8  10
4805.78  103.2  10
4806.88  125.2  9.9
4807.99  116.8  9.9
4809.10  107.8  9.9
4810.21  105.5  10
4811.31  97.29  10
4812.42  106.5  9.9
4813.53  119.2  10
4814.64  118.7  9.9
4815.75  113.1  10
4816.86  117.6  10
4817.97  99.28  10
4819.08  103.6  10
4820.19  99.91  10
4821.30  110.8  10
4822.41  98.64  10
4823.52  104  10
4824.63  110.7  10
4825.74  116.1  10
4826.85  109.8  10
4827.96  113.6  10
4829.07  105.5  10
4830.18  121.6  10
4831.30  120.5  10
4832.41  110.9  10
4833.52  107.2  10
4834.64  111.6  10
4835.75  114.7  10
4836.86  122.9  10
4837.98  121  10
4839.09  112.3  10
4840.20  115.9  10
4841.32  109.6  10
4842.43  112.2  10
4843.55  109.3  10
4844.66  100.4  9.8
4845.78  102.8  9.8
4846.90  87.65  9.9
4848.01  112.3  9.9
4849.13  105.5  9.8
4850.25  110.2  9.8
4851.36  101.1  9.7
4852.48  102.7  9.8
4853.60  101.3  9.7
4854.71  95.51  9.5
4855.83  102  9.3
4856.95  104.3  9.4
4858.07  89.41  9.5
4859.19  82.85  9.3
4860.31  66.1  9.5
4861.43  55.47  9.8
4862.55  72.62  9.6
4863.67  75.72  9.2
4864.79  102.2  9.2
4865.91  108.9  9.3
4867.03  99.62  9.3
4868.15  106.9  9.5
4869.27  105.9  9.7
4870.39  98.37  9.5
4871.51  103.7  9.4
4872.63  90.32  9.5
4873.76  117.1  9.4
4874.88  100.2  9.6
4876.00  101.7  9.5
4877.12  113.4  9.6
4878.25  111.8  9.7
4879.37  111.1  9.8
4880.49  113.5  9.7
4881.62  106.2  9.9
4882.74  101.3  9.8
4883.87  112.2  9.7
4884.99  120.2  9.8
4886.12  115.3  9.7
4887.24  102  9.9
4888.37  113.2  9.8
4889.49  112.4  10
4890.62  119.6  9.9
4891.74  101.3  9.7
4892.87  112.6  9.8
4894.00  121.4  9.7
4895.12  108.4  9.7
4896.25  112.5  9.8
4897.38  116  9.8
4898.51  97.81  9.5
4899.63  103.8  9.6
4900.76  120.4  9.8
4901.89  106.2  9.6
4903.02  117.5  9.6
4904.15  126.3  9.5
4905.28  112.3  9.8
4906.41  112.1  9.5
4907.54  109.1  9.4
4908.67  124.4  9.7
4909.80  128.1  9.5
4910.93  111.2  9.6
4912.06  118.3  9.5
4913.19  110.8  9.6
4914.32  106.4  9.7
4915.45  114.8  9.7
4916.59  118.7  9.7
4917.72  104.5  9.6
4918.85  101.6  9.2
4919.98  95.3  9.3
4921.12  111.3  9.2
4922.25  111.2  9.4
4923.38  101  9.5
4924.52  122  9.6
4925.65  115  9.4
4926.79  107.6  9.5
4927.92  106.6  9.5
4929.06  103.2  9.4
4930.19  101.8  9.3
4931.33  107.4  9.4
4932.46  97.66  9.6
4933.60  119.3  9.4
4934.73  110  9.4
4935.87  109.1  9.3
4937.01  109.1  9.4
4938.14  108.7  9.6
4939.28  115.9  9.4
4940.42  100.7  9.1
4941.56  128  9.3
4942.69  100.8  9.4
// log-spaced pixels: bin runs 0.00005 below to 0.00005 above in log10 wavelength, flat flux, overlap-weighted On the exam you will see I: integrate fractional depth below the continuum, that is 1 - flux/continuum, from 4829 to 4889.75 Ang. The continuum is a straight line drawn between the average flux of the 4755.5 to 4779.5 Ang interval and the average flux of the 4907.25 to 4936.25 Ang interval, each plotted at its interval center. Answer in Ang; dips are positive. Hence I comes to 4.1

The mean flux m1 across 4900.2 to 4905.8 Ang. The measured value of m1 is 116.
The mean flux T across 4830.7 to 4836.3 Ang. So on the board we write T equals 113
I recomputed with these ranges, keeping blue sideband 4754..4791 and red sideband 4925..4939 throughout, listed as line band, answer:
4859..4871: 2.3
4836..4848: 0.1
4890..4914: -1.0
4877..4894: -0.3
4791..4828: 0.3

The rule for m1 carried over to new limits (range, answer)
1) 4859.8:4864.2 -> 67.4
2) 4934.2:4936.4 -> 109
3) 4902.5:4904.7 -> 122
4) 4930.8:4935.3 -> 109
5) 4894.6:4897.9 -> 112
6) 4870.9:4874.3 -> 103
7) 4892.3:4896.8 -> 114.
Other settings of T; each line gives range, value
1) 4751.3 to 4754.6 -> 113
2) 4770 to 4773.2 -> 103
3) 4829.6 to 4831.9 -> 121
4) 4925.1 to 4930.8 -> 107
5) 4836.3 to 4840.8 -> 118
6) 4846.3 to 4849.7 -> 102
